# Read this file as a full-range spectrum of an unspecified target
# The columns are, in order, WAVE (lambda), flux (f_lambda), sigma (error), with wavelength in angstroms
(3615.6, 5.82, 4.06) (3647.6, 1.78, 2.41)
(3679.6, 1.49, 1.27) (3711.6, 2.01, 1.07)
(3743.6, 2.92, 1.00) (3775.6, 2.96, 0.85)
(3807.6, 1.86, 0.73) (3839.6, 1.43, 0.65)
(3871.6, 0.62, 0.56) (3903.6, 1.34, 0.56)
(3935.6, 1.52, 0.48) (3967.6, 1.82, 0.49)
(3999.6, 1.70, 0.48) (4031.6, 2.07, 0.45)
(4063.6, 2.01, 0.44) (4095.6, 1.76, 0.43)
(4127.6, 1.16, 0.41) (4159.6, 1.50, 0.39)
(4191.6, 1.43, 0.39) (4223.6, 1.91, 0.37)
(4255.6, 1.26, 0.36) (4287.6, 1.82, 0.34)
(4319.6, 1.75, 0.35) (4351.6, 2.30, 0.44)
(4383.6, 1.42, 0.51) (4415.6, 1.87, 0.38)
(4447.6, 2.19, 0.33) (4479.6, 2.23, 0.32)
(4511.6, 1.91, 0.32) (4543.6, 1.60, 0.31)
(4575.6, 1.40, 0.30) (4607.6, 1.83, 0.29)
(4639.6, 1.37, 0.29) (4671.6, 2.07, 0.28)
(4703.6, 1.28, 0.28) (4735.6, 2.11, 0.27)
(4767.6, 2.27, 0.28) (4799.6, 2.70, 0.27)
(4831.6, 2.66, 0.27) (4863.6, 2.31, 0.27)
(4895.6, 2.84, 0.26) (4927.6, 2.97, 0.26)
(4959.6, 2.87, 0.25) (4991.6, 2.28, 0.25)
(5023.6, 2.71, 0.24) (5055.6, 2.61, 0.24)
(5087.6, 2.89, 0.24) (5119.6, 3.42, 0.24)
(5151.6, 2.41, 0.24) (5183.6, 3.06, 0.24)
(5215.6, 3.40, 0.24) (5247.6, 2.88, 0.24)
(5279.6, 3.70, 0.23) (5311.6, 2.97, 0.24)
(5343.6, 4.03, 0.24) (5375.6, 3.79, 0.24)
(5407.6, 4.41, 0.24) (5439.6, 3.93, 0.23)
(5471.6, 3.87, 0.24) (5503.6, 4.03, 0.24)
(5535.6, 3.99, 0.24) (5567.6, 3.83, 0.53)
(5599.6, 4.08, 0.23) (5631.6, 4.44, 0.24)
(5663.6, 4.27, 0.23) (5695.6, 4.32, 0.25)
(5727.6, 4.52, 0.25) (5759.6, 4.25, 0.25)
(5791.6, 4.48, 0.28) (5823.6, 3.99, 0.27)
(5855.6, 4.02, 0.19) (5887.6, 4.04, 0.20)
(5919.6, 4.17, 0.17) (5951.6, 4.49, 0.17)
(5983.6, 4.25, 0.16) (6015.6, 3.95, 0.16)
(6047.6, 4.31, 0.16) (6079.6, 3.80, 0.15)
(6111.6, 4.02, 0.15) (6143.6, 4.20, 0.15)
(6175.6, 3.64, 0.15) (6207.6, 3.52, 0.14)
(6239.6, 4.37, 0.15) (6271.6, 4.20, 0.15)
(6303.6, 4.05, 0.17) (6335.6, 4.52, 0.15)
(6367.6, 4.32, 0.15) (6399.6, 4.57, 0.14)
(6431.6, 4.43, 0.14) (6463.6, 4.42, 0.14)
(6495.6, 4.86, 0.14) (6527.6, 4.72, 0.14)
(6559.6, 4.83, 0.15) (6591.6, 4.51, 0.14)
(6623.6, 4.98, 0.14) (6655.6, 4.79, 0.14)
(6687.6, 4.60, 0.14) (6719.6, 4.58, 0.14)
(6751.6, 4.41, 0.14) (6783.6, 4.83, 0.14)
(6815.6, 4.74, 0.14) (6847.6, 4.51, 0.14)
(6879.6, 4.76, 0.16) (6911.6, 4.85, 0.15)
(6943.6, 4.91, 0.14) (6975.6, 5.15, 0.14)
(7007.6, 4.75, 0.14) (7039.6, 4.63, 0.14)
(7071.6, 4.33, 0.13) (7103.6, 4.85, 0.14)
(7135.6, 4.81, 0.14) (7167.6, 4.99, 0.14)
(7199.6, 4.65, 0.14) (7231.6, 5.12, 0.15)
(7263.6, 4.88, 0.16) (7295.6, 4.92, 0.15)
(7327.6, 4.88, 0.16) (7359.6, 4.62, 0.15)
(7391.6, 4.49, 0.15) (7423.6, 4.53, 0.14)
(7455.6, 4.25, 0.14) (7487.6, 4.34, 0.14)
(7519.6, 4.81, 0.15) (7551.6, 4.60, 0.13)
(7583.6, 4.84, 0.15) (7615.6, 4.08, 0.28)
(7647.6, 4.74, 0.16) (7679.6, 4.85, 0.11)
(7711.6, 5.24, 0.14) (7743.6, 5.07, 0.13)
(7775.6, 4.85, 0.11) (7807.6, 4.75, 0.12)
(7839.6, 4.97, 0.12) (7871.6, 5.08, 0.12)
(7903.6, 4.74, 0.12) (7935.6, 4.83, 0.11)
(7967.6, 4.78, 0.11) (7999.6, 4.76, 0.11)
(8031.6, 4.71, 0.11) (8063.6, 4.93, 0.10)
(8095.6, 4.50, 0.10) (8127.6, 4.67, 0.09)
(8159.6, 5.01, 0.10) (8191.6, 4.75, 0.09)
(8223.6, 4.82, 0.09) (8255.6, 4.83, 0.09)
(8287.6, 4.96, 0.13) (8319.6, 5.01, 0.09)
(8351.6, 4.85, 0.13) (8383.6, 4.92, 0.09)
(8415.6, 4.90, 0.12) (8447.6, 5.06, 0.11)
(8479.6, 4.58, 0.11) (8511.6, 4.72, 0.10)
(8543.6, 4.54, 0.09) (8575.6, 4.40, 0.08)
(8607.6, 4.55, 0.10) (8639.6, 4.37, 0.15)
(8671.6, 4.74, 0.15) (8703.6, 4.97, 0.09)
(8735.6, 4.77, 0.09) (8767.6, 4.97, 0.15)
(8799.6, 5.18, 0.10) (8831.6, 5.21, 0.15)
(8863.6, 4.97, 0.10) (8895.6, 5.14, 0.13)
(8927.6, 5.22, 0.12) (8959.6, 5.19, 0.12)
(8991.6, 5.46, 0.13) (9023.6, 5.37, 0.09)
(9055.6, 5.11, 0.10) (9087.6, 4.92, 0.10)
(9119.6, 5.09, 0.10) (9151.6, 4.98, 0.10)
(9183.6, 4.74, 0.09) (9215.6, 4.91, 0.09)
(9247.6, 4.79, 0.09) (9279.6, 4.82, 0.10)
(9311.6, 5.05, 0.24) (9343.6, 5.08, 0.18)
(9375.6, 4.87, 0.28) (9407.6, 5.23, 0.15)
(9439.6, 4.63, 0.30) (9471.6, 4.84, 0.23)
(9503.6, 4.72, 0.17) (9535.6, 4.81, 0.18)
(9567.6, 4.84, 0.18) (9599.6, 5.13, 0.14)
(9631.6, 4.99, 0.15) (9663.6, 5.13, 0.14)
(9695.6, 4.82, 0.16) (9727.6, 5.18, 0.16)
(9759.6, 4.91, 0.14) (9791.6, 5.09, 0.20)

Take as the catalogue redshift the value 0.20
